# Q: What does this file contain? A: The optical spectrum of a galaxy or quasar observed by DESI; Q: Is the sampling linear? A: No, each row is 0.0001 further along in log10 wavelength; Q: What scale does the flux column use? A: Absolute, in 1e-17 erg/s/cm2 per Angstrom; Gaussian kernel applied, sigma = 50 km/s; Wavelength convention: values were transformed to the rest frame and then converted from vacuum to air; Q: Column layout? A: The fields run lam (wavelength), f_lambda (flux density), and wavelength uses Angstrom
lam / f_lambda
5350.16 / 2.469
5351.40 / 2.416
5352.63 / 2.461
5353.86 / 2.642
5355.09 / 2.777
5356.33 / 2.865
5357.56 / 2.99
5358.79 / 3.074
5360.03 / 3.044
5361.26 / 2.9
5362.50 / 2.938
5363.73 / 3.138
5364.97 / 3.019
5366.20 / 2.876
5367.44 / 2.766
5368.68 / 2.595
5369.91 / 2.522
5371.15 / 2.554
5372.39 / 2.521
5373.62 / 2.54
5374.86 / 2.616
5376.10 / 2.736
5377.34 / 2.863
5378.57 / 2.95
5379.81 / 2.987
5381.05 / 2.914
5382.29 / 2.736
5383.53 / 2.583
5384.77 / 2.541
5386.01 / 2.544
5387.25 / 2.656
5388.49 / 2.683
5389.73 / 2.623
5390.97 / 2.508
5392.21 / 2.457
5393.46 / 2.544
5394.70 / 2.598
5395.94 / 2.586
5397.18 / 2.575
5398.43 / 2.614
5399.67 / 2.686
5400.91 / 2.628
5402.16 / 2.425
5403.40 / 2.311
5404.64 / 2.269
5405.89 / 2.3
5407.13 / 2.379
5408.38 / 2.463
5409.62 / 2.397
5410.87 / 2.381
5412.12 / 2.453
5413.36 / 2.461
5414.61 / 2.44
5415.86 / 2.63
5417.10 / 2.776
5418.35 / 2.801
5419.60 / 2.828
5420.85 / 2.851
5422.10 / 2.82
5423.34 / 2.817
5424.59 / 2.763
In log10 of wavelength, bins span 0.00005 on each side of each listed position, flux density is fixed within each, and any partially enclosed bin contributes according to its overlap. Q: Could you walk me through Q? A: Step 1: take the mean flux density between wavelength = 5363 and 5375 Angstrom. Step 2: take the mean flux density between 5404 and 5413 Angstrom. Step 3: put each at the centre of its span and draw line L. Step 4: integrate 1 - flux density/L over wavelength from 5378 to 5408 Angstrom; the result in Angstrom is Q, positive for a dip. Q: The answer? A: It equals -0.8 Angstrom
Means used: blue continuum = 2.72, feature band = 2.59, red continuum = 2.38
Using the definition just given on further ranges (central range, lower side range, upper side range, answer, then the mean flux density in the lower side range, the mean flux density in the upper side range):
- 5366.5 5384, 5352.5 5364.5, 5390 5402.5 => 0.26 Angstrom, 2.9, 2.57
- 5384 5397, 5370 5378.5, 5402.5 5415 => -0.25 Angstrom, 2.65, 2.39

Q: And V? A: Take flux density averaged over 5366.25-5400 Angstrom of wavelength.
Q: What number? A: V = 2.65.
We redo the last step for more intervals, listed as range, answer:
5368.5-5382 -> 2.71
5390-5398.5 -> 2.55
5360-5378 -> 2.77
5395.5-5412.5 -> 2.46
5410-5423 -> 2.64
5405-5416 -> 2.42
